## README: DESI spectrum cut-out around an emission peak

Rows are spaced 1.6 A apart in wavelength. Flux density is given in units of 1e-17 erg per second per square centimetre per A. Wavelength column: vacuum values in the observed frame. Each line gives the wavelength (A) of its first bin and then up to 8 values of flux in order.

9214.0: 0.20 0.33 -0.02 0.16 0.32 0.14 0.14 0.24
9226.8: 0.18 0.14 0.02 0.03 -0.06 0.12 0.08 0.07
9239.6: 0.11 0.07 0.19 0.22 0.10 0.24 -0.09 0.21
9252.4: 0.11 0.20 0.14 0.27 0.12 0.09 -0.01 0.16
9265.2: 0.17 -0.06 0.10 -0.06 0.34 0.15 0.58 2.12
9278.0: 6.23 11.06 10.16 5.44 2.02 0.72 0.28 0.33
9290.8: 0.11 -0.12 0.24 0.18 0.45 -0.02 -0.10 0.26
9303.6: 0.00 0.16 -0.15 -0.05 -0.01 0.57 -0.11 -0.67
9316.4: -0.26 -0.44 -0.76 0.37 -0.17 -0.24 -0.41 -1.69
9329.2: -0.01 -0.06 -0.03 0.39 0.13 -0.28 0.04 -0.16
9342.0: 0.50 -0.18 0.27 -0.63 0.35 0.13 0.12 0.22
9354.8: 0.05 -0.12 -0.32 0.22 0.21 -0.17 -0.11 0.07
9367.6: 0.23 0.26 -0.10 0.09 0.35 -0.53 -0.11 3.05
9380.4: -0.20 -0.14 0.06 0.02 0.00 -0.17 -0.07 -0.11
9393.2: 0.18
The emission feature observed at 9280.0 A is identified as [O III]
